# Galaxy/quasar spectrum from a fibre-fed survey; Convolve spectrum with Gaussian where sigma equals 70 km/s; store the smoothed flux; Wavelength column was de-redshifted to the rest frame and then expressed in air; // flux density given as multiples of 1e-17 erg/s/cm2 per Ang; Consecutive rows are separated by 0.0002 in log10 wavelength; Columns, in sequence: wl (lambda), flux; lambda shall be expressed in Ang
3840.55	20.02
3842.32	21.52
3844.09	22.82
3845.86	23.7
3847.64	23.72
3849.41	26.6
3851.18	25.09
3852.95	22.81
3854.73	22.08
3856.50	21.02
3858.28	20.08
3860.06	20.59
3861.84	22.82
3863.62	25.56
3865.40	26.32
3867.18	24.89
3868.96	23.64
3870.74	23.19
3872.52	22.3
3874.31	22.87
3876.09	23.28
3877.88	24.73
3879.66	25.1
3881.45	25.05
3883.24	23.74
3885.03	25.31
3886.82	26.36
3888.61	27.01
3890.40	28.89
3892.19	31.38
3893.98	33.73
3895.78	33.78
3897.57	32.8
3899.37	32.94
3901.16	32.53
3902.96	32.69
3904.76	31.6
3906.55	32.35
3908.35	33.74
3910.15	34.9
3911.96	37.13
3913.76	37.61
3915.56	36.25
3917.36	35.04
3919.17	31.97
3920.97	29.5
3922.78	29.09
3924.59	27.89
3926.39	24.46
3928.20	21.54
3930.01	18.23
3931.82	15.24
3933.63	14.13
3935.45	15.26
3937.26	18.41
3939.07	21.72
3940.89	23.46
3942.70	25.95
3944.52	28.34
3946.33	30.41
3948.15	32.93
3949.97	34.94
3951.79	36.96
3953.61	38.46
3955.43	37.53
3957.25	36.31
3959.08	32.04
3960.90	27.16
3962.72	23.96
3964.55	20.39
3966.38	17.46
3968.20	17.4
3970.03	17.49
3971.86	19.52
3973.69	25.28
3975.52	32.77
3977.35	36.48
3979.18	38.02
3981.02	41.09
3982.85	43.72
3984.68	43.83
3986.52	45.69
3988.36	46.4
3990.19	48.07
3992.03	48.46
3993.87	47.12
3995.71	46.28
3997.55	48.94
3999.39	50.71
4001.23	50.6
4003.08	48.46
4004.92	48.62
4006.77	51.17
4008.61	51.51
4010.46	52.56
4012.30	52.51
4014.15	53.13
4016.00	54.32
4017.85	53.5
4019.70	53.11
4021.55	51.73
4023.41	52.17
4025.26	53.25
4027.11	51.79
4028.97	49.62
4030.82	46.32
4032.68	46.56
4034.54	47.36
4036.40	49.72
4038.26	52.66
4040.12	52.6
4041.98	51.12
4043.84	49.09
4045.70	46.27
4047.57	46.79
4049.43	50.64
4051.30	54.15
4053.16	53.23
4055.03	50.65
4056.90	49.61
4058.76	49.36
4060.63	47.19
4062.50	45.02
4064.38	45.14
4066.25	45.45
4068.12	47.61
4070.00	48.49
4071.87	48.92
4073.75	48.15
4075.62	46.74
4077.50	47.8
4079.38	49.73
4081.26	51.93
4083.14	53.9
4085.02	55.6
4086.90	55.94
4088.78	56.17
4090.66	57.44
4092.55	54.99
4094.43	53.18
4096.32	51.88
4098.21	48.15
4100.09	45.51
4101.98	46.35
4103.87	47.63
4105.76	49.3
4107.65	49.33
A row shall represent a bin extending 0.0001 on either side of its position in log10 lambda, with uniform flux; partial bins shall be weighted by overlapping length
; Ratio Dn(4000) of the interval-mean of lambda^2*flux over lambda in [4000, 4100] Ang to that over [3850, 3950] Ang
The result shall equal 2.0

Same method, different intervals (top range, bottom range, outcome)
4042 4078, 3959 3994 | 1.51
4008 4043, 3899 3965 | 1.85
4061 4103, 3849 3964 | 1.99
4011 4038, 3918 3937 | 2.36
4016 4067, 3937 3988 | 1.69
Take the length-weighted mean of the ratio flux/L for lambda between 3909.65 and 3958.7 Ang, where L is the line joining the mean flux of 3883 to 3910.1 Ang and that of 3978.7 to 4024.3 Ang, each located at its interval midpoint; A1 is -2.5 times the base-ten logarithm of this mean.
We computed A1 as 0.28 mag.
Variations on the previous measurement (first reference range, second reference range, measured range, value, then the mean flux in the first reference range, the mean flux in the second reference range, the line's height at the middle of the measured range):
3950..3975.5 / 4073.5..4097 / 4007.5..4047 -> -0.25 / 27.4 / 52.7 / 40.7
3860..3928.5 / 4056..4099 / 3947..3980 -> 0.25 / 28.8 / 50.4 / 36.9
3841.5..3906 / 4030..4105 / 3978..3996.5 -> -0.12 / 26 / 49.9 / 40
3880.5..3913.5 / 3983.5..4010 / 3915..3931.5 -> 0.27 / 31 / 48.3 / 35.6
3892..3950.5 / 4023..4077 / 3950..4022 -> -0.03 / 28.8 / 49.1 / 39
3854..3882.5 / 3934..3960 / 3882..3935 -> -0.12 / 23.4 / 29.2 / 26.3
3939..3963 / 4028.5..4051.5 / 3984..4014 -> -0.19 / 31.2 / 49.3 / 41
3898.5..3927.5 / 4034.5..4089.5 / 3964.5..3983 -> 0.39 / 32.4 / 49.9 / 39.5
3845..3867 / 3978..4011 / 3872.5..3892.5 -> 0.10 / 23.4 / 47.1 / 27.9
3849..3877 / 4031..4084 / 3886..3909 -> -0.13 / 23.3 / 49.1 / 27.8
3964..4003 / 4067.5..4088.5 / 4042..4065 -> -0.04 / 37.8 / 50.7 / 47.3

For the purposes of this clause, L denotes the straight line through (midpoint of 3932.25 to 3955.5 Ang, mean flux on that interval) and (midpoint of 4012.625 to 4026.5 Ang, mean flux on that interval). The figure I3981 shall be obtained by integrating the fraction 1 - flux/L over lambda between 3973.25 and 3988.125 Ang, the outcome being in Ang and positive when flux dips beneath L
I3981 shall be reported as 0.2 Ang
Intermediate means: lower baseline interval 27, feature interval 39.1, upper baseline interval 53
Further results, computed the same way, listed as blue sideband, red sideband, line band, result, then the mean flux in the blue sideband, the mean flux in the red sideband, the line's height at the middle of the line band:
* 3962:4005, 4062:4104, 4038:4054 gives -1.8 Ang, 37.7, 50.2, 45.5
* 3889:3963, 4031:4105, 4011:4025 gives -3.3 Ang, 29.6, 49.9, 42.8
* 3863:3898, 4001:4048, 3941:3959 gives 2.4 Ang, 26.4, 50.7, 38.1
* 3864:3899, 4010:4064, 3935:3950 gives 4.4 Ang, 26.6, 50.5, 36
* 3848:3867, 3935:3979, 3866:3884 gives 0.1 Ang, 23.4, 27.4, 24.1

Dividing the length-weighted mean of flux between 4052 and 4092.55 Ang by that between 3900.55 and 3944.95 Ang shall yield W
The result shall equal 1.8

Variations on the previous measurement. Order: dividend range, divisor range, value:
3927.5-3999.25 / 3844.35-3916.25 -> 1.15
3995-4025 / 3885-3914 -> 1.60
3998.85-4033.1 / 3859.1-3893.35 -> 2.05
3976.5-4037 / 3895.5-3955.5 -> 1.66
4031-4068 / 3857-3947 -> 1.82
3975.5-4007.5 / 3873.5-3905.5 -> 1.60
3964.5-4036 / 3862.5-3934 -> 1.57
